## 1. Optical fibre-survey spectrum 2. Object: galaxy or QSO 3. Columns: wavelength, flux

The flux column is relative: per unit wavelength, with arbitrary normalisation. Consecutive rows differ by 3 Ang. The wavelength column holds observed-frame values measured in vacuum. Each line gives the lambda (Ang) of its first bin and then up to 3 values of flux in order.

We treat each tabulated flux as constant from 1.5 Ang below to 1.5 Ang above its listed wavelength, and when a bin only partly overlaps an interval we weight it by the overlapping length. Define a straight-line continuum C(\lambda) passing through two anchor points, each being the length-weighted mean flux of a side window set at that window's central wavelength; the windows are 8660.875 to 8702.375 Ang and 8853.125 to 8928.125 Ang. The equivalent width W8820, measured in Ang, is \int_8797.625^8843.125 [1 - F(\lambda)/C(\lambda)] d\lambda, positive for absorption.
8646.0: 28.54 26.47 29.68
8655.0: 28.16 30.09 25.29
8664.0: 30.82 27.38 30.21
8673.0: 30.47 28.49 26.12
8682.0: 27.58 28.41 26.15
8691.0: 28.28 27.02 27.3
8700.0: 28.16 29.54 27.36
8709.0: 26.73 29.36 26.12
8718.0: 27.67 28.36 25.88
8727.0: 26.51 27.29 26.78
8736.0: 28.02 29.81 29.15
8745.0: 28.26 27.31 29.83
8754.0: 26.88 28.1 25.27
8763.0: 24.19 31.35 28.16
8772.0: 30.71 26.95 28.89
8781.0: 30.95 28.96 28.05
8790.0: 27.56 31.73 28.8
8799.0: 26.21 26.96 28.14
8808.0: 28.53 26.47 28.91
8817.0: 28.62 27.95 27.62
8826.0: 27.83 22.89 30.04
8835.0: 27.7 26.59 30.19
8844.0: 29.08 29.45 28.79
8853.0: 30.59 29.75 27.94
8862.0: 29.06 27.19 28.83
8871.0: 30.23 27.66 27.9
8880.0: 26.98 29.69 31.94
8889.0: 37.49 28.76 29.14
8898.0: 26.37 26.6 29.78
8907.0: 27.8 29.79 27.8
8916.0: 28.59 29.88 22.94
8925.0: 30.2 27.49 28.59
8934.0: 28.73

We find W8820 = 1.5 Ang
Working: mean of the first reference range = 28.1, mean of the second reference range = 28.8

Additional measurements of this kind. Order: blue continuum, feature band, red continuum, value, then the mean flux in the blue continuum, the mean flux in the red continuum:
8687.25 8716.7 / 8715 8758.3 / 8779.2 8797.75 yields 0.8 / 27.6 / 29.3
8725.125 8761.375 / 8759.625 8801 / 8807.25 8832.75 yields -1.2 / 27.8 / 27.6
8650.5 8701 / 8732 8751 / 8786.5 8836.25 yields -0.2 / 28.2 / 27.9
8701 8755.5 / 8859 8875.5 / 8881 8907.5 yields 0.5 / 27.8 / 29.8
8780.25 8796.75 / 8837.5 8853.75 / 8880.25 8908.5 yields 0.1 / 29.3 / 29.6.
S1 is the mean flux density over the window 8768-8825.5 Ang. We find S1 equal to 28.4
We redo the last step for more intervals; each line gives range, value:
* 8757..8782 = 28.2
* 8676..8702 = 27.5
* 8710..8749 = 27.7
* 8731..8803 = 28.3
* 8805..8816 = 28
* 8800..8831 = 27.4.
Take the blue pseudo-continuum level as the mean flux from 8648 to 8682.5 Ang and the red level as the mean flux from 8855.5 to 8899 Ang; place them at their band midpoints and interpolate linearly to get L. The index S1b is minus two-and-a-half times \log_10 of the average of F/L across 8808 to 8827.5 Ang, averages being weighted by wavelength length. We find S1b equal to 0.04 mag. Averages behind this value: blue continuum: 28.4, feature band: 27.9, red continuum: 29.3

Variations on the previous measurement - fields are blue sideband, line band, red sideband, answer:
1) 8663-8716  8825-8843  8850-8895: 0.06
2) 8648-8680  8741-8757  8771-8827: 0.01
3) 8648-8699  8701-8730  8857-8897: 0.03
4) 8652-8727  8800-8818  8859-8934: 0.02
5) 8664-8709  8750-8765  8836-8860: 0.06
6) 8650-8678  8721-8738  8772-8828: 0.06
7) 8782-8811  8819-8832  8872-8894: 0.08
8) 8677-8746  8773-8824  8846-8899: 0.01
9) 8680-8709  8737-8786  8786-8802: -0.01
